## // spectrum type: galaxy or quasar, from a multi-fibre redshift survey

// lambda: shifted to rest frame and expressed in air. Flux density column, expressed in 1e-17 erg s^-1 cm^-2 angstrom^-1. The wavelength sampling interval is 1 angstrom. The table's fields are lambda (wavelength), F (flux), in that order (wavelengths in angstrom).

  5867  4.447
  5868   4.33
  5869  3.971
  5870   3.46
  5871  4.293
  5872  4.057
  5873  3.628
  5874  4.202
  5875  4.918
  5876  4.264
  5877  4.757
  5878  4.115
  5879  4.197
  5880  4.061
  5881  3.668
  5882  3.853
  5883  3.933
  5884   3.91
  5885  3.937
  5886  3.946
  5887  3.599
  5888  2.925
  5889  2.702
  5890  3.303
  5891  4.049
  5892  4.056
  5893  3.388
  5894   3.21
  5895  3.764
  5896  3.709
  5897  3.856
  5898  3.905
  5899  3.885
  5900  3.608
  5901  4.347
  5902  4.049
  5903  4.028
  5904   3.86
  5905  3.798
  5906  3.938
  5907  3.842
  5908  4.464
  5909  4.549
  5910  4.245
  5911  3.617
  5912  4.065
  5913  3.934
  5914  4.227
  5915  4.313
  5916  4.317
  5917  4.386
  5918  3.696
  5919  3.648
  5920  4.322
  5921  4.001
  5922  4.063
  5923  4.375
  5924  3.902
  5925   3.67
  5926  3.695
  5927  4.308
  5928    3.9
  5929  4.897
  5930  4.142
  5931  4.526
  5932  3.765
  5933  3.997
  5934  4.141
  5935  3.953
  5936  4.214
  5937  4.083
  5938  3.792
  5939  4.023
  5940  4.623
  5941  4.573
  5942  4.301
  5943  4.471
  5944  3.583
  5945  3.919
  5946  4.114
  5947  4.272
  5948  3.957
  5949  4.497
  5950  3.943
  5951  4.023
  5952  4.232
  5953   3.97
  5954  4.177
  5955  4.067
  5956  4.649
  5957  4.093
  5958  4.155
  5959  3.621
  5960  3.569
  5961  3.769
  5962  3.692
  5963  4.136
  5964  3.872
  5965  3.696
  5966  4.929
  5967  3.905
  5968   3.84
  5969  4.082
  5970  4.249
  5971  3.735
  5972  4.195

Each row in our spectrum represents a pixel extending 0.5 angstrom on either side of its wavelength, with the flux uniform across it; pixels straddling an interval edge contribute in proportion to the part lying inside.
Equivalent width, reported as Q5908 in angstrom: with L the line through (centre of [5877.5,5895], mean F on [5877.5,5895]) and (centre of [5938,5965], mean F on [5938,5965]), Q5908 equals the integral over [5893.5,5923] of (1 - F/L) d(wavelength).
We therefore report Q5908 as -1.29 angstrom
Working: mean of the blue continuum 3.7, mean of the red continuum 4.08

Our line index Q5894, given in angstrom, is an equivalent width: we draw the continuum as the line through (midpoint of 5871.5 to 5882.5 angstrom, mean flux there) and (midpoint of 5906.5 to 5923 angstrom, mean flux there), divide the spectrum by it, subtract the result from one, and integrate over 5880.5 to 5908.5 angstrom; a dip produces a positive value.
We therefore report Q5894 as 2.49 angstrom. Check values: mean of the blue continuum 4.16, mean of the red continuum 4.11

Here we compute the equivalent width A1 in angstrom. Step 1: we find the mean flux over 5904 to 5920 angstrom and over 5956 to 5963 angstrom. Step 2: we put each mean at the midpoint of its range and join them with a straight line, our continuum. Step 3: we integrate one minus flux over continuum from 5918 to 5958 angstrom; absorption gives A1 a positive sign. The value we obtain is -1.5 angstrom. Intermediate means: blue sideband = 4.07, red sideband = 3.9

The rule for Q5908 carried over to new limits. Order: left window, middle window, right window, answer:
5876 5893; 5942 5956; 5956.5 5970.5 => -0.6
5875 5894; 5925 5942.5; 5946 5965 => -0.8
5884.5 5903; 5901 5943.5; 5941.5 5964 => -2.8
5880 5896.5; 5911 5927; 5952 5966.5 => -1.0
